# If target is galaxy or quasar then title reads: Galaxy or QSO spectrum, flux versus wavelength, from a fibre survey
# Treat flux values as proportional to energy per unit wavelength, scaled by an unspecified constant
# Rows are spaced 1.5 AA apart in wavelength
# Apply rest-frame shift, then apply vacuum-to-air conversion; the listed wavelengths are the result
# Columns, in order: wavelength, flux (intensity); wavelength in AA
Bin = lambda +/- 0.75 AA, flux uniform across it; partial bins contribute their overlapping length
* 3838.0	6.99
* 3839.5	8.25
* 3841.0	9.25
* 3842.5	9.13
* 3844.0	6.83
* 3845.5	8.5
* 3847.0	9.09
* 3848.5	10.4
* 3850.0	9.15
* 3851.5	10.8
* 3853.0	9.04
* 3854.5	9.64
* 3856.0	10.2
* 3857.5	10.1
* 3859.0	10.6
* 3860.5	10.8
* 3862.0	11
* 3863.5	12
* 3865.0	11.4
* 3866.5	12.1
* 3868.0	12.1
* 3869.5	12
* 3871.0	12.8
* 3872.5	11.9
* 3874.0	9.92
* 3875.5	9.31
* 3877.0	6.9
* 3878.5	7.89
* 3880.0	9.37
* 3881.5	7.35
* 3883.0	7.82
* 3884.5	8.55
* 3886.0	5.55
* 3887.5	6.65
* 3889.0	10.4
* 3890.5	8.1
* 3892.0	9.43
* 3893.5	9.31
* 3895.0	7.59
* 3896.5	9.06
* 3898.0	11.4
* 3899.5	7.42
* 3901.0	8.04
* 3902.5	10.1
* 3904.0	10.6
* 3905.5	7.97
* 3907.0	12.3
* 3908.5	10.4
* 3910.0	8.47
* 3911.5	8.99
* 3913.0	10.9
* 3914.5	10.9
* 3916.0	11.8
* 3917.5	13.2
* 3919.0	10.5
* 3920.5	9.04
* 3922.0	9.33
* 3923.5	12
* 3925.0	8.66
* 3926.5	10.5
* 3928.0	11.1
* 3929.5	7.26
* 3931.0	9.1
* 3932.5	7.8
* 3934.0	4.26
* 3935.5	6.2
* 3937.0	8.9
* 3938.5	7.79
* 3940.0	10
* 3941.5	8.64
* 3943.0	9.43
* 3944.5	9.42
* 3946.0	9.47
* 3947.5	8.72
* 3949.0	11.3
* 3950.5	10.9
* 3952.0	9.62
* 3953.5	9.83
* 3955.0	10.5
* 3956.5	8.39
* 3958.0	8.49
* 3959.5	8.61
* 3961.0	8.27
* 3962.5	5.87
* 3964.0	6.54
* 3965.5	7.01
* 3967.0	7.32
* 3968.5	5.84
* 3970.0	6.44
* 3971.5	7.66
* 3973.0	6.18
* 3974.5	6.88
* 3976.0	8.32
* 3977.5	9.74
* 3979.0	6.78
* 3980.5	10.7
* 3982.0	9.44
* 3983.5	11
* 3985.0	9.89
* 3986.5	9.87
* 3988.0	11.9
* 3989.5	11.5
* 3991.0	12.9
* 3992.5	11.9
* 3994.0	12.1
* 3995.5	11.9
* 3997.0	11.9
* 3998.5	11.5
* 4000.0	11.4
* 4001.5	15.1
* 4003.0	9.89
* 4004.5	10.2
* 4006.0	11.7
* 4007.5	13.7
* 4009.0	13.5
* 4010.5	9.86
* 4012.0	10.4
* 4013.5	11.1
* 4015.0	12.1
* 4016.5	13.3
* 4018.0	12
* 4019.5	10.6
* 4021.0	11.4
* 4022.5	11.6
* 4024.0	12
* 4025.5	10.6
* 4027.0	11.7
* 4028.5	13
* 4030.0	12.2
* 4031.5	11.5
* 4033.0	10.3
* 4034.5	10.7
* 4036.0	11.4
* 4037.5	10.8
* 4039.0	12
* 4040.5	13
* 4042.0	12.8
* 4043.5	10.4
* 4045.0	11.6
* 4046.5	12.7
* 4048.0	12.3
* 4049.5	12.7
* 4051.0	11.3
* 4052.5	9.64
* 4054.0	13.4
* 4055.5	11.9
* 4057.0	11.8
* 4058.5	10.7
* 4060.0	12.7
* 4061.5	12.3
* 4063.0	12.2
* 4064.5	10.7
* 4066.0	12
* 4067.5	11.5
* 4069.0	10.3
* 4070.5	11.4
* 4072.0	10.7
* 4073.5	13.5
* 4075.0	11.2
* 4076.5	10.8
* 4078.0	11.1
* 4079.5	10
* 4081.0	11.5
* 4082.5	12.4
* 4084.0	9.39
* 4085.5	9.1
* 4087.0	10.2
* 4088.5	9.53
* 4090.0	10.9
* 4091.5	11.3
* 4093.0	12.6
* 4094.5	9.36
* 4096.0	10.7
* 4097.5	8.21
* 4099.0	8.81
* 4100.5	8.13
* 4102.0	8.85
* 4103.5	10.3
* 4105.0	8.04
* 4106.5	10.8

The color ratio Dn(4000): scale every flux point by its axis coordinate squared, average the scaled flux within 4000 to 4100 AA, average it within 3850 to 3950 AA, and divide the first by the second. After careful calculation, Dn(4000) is 1.28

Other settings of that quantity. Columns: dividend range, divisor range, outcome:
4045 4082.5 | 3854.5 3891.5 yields 1.31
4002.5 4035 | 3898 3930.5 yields 1.22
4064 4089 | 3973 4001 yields 1.09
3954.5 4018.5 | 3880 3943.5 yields 1.14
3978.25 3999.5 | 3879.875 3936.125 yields 1.25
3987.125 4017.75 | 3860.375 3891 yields 1.31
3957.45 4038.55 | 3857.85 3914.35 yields 1.14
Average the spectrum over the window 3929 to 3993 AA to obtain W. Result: 8.75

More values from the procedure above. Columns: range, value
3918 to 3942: 8.87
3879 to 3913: 8.9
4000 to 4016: 11.8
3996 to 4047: 11.7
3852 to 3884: 10.2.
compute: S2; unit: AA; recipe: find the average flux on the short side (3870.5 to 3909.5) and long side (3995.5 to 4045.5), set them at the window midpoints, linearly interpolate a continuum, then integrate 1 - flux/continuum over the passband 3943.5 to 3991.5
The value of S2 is 7.8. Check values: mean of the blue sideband 9.05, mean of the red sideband 11.7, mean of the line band 8.9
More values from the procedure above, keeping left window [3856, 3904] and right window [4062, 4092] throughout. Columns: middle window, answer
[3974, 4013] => -2.0 AA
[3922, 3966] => 5.5 AA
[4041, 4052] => -1.2 AA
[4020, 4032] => -1.2 AA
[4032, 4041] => -0.5 AA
